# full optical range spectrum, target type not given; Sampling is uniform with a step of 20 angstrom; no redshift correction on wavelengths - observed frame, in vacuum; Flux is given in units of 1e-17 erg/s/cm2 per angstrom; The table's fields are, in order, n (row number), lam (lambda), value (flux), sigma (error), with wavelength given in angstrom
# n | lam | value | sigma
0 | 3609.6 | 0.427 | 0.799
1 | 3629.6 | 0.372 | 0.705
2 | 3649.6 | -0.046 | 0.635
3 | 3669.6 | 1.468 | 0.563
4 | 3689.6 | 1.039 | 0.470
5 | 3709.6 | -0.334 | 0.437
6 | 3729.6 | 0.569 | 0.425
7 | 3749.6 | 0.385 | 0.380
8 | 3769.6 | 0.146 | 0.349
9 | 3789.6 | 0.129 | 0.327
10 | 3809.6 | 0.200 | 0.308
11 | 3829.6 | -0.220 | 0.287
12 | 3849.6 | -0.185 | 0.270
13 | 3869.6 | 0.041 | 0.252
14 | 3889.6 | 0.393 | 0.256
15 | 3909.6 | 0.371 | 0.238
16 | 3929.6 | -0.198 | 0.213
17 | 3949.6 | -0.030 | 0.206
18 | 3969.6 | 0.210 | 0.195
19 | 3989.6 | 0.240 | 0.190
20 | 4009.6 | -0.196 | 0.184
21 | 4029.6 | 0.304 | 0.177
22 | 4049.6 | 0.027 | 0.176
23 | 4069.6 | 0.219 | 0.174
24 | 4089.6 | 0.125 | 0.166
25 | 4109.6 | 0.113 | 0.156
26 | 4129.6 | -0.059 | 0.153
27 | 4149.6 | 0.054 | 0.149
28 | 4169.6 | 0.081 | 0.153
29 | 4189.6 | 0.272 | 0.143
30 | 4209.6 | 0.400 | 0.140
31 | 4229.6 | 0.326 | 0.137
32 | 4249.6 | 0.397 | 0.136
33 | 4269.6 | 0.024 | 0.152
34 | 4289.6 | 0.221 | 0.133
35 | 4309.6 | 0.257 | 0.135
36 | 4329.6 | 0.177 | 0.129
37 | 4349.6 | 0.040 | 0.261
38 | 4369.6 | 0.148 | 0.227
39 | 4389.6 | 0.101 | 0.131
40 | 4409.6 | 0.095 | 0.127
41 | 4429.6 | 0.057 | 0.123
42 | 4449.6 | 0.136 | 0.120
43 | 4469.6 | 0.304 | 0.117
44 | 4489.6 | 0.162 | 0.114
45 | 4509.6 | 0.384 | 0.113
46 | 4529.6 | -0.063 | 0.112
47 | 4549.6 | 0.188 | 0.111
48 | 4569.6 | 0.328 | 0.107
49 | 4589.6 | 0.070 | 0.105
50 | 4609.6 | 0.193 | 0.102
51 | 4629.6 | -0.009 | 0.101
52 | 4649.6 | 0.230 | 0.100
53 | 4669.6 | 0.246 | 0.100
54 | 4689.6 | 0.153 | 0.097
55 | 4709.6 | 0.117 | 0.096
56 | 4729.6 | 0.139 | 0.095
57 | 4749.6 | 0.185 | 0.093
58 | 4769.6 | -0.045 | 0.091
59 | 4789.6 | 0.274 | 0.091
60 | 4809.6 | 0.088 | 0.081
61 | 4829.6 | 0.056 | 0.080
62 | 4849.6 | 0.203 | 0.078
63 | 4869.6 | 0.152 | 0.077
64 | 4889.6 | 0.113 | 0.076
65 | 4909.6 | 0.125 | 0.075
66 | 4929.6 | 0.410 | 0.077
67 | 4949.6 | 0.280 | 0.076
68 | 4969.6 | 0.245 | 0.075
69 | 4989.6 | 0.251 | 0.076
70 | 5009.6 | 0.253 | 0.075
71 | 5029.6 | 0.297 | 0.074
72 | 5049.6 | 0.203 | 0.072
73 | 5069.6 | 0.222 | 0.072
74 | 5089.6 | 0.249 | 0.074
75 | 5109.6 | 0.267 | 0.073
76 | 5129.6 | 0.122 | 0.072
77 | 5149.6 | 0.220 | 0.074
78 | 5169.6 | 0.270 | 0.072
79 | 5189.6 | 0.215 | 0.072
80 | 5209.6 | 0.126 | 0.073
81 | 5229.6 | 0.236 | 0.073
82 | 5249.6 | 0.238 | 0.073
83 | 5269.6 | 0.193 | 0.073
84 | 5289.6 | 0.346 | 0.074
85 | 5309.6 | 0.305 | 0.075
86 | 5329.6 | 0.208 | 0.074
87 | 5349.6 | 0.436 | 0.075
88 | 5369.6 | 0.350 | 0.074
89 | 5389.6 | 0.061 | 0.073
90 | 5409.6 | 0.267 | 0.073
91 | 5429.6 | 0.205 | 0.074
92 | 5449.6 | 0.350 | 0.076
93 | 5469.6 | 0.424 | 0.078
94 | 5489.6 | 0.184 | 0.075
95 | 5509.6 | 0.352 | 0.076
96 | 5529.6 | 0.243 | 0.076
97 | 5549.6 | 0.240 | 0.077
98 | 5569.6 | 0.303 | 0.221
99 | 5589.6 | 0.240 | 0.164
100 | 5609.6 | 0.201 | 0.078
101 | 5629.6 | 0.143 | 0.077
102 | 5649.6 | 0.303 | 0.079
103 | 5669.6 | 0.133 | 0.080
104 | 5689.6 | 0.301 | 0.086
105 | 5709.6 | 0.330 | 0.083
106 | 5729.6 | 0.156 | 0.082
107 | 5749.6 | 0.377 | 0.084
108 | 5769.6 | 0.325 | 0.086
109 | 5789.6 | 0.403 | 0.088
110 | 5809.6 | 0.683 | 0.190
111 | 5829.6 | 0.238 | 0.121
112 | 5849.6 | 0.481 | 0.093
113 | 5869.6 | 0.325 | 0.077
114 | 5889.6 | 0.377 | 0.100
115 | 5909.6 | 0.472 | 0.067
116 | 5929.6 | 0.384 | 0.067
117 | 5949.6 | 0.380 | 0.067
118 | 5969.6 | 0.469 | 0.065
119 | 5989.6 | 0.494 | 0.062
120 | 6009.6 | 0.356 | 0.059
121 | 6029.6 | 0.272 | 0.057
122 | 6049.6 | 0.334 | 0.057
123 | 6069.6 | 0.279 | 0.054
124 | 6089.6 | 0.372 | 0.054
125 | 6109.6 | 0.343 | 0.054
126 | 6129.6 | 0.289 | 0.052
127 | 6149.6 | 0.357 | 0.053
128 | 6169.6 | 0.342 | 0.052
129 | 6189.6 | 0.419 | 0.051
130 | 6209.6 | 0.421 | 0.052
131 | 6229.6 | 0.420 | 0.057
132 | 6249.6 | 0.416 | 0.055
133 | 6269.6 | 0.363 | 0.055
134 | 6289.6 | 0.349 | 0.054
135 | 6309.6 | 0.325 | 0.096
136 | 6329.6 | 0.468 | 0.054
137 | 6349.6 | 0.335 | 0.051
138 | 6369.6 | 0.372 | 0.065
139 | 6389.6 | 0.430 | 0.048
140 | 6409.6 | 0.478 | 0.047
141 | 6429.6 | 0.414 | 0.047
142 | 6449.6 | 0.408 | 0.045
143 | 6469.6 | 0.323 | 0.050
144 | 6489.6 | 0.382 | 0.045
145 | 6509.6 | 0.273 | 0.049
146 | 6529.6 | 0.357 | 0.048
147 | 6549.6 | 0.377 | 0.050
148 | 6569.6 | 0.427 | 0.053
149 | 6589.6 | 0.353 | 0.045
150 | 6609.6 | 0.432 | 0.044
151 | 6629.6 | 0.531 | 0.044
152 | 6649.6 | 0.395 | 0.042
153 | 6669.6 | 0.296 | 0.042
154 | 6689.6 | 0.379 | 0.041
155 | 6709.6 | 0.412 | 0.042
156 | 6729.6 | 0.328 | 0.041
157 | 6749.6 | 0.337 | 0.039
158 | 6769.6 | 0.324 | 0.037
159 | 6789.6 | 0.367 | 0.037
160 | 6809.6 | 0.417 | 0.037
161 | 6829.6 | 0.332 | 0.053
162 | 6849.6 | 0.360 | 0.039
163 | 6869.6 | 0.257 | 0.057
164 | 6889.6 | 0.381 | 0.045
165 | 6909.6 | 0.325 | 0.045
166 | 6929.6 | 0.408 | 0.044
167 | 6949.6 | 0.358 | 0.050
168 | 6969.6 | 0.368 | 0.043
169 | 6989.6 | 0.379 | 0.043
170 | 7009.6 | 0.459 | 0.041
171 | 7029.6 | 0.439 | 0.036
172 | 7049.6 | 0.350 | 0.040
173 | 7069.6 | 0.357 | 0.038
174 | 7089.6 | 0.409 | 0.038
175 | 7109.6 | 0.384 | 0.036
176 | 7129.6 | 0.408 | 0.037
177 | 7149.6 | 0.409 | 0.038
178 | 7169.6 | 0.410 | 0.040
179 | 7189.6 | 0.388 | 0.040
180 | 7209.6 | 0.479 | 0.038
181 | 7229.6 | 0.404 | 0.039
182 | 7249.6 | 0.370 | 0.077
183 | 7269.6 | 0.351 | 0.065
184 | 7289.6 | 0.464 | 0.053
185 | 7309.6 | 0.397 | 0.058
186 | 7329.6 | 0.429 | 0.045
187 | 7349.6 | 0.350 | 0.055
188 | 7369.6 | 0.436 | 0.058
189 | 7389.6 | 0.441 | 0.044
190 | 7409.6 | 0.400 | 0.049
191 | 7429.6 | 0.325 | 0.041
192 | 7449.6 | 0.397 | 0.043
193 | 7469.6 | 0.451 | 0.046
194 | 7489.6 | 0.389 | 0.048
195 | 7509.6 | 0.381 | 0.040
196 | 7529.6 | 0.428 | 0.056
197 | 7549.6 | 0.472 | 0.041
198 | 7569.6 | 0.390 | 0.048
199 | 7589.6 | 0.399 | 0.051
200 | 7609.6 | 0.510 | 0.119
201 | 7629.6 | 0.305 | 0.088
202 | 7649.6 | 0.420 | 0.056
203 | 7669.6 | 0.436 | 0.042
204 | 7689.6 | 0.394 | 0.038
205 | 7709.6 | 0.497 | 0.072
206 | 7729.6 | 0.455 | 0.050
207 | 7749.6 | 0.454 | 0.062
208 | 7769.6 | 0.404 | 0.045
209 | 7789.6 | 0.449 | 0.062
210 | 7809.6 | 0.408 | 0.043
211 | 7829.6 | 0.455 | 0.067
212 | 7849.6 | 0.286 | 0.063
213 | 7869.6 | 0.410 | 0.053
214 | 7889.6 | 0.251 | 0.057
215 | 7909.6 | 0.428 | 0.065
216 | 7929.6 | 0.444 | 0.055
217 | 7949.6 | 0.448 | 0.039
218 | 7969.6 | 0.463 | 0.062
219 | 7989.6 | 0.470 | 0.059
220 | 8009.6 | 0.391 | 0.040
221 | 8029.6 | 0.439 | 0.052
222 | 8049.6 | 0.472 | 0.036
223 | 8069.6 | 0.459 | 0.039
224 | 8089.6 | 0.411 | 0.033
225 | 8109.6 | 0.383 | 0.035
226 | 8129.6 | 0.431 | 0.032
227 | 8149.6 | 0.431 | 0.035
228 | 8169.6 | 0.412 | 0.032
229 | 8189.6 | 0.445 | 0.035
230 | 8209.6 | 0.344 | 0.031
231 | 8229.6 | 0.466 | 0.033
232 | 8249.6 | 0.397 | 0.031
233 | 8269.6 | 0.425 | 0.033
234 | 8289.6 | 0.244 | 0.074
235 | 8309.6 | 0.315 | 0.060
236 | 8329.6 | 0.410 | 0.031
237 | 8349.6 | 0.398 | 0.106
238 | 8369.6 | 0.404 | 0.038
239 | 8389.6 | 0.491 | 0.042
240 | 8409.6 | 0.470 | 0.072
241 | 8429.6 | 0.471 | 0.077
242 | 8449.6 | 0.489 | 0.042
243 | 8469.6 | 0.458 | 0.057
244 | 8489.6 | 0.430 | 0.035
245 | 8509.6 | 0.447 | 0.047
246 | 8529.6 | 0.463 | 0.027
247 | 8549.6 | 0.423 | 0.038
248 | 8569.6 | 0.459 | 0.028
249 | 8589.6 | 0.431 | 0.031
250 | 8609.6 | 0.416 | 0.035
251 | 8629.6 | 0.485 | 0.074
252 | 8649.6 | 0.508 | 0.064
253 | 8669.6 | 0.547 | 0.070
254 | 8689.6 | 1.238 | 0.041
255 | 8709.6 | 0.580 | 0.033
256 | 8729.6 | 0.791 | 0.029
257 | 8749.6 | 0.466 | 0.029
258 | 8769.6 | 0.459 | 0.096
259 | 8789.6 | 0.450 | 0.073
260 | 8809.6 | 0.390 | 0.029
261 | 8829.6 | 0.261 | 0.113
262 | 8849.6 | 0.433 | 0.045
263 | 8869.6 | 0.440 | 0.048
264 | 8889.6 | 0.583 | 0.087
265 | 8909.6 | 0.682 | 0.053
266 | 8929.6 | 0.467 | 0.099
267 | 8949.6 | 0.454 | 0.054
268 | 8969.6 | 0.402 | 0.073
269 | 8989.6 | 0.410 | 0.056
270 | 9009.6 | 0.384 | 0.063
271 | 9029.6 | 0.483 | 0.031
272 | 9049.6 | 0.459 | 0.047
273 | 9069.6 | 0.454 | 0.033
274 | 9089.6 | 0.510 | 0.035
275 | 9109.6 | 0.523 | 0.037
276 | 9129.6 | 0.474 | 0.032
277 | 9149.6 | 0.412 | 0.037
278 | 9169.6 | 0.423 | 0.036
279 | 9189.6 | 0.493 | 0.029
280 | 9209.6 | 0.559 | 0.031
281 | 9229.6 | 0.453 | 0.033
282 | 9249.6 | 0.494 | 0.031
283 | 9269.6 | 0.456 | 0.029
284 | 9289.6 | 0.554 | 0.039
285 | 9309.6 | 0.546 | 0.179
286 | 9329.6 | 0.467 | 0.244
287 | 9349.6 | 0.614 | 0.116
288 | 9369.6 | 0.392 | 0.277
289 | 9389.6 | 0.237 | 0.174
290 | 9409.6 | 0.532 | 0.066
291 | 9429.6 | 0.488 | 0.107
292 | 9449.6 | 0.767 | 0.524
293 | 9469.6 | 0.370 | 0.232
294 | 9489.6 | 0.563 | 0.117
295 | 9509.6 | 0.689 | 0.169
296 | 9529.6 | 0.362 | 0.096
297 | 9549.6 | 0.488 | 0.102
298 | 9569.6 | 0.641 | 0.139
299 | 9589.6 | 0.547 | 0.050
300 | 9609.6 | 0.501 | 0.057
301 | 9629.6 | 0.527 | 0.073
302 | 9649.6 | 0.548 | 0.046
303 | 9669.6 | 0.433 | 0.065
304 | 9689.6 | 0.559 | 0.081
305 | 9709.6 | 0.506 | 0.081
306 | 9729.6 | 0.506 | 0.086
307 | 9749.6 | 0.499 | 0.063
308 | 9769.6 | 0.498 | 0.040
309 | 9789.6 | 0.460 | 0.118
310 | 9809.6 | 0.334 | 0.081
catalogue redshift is 0.325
